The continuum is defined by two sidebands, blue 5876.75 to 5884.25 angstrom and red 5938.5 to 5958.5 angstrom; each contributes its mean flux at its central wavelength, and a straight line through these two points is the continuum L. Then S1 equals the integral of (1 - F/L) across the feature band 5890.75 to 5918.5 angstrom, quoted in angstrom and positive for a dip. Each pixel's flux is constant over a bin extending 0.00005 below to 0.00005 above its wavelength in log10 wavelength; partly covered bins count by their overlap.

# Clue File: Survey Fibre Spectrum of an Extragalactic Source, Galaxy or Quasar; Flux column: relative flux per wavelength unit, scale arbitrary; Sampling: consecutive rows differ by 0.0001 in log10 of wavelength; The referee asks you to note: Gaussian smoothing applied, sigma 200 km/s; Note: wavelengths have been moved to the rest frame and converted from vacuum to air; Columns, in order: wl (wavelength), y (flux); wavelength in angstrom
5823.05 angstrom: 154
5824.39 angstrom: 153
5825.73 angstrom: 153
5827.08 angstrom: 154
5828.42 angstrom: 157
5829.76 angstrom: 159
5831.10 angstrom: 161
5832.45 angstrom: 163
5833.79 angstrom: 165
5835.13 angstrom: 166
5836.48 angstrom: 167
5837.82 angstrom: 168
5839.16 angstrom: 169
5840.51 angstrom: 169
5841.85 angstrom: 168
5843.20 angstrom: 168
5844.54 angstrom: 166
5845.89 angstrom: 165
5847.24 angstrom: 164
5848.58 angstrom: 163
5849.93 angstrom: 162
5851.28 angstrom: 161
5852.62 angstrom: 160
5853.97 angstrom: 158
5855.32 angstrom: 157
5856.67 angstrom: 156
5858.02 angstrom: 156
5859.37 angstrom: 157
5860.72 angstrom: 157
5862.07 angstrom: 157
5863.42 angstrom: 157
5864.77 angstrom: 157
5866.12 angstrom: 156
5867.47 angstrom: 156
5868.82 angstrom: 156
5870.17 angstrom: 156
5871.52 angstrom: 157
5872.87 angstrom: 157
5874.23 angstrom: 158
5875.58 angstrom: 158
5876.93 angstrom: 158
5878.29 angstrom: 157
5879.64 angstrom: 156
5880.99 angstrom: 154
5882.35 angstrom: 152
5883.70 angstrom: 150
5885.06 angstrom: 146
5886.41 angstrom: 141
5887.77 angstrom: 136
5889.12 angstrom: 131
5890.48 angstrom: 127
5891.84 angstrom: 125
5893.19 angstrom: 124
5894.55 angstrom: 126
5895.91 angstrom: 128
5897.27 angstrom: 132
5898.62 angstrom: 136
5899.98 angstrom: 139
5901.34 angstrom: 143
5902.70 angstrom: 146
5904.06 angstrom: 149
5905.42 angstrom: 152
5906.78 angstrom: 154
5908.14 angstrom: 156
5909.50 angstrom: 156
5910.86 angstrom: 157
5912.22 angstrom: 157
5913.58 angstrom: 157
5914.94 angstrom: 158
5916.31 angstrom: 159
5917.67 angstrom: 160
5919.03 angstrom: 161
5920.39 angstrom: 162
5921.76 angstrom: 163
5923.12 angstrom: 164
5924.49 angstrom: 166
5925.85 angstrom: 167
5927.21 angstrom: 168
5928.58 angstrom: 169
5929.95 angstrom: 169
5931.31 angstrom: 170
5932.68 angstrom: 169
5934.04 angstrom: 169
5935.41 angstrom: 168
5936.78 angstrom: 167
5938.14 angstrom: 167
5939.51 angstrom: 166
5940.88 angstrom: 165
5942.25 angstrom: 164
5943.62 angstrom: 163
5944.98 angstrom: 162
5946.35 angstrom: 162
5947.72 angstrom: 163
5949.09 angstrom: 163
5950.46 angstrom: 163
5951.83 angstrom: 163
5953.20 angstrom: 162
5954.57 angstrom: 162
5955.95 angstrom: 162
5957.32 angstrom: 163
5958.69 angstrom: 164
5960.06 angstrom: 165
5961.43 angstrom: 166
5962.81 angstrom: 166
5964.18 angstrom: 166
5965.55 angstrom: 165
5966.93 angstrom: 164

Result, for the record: 2.1 angstrom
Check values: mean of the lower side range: 154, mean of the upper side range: 163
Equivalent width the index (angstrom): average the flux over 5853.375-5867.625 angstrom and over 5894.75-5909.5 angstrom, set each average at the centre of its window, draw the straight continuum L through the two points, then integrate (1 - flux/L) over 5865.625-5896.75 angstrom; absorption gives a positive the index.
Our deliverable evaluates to 0.9 angstrom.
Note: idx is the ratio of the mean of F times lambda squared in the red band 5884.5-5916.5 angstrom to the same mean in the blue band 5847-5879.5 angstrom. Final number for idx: 0.92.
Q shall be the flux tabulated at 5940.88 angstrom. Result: 165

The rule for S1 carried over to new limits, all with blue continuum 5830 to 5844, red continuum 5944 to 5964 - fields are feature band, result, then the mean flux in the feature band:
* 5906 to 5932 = 0.40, 162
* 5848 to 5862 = 0.61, 159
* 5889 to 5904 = 2.87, 133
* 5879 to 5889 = 1.10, 147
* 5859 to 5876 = 0.89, 157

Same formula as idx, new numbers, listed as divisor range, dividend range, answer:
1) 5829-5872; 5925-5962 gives 1.06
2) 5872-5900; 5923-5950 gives 1.18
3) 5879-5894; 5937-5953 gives 1.19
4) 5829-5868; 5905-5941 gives 1.03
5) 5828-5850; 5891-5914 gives 0.89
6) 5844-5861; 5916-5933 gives 1.06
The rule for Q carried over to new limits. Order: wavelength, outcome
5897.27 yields 132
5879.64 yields 156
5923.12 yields 164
